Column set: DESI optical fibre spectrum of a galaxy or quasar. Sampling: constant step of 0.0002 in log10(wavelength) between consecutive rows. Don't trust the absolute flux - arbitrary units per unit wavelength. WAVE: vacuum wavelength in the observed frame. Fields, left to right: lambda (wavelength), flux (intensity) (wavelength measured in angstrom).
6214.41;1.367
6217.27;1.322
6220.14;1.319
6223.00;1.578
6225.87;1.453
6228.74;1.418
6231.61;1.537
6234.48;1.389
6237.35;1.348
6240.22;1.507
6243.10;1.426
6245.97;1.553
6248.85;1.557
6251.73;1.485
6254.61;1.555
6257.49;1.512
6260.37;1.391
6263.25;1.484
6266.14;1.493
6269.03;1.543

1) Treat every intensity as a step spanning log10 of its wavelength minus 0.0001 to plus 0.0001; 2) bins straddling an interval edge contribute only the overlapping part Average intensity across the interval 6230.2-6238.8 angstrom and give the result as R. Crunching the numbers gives 1.43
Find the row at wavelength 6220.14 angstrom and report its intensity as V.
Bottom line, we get 1.319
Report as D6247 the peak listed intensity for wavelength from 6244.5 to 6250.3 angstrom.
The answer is 1.557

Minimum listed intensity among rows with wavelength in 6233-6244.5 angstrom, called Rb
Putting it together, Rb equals 1.348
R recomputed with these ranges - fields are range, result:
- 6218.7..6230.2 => 1.44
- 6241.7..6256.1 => 1.52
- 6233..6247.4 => 1.45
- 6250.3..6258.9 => 1.52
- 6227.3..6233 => 1.48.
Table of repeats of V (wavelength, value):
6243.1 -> 1.426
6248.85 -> 1.557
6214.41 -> 1.367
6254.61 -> 1.555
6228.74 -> 1.418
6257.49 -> 1.512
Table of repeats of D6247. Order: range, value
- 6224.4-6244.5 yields 1.537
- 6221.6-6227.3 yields 1.578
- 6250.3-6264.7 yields 1.555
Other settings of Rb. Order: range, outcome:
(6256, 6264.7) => 1.391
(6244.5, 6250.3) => 1.553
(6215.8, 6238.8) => 1.319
